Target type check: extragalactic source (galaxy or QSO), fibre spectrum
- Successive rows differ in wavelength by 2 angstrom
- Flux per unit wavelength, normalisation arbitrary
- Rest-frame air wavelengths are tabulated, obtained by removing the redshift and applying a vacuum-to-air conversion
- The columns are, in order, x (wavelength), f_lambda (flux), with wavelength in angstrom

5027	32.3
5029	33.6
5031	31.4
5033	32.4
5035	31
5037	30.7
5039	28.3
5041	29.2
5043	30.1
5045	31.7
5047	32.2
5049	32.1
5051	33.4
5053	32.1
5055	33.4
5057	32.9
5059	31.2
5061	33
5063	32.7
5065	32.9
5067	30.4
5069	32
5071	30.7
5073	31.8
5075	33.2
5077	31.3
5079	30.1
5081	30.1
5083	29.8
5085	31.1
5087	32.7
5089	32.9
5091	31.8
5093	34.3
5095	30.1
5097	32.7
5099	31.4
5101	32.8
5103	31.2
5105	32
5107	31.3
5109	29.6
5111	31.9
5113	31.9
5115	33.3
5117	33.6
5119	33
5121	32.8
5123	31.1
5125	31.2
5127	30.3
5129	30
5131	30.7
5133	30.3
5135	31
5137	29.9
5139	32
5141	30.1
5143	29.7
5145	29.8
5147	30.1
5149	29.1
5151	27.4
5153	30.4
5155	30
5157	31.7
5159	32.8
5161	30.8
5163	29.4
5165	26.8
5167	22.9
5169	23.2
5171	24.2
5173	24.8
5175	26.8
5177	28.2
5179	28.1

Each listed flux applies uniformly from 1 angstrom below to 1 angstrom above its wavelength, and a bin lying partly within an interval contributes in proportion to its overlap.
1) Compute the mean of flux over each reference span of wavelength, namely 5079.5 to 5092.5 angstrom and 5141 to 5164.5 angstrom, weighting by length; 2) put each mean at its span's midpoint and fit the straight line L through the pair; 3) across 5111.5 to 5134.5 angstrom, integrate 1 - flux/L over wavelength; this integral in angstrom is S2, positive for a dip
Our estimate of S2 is -0.7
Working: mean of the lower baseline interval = 31.5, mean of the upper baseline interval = 30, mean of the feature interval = 31.6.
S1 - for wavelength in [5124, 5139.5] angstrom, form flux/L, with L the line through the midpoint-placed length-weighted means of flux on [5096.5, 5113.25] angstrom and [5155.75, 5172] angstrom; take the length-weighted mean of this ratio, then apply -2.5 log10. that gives -0.03 mag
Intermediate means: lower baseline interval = 31.6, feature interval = 30.6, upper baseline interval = 27.8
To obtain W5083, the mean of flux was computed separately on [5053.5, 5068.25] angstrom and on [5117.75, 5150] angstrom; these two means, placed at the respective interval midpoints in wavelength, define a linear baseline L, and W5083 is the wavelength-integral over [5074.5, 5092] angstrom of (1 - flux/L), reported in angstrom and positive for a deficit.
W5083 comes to 0.2 angstrom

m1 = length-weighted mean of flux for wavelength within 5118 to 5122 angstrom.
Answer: 32.9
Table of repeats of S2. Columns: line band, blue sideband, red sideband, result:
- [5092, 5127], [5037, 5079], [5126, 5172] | -1.9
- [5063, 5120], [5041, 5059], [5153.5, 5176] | -2.6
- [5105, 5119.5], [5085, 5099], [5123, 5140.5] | -0.3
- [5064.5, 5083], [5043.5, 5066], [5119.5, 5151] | 0.4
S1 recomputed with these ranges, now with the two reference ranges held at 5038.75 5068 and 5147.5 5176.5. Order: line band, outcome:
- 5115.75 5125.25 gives -0.11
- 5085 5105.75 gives -0.06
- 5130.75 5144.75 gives -0.06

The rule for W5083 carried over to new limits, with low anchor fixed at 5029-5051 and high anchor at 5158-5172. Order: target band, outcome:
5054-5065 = -0.77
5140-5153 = -0.80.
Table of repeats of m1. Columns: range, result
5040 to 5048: 30.8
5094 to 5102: 31.8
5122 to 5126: 31.1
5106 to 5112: 30.9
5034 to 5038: 30.9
